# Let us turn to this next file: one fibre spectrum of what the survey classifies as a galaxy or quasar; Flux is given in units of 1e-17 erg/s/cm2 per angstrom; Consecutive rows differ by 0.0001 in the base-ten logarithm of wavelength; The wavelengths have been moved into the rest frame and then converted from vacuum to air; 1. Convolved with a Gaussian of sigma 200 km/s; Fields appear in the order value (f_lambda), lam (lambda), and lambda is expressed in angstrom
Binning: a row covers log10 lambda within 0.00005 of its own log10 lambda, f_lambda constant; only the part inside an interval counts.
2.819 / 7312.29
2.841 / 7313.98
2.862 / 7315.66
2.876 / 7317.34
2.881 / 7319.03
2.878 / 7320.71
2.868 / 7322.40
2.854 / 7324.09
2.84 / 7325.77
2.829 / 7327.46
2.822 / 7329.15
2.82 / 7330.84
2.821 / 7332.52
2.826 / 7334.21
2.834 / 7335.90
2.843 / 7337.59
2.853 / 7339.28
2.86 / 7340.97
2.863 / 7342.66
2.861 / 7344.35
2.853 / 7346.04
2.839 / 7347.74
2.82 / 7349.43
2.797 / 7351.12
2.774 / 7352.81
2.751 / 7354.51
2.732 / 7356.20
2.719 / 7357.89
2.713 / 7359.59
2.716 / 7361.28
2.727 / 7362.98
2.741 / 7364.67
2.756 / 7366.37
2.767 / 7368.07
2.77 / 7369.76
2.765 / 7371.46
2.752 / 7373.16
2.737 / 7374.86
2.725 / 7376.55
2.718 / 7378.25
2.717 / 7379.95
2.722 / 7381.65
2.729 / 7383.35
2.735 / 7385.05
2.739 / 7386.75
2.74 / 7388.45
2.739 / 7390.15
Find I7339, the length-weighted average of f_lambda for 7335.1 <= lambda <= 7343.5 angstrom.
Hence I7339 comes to 2.85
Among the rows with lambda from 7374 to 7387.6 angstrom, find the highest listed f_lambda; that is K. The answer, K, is 2.739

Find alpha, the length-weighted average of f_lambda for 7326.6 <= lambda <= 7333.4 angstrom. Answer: 2.82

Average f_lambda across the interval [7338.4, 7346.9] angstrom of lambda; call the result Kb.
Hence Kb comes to 2.86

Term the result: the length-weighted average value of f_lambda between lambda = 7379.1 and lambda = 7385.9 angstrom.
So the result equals 2.73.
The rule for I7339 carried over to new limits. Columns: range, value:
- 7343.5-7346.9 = 2.85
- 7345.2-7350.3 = 2.84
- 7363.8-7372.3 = 2.76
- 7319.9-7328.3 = 2.85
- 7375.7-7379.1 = 2.73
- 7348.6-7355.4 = 2.79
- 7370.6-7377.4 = 2.74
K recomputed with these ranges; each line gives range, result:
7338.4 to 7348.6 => 2.863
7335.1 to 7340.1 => 2.853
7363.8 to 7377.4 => 2.77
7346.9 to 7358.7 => 2.839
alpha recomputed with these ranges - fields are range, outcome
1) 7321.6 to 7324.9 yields 2.86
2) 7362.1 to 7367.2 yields 2.74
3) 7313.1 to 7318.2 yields 2.86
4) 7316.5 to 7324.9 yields 2.87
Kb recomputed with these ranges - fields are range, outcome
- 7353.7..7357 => 2.74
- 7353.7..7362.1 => 2.73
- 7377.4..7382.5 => 2.72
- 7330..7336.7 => 2.83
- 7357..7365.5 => 2.72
